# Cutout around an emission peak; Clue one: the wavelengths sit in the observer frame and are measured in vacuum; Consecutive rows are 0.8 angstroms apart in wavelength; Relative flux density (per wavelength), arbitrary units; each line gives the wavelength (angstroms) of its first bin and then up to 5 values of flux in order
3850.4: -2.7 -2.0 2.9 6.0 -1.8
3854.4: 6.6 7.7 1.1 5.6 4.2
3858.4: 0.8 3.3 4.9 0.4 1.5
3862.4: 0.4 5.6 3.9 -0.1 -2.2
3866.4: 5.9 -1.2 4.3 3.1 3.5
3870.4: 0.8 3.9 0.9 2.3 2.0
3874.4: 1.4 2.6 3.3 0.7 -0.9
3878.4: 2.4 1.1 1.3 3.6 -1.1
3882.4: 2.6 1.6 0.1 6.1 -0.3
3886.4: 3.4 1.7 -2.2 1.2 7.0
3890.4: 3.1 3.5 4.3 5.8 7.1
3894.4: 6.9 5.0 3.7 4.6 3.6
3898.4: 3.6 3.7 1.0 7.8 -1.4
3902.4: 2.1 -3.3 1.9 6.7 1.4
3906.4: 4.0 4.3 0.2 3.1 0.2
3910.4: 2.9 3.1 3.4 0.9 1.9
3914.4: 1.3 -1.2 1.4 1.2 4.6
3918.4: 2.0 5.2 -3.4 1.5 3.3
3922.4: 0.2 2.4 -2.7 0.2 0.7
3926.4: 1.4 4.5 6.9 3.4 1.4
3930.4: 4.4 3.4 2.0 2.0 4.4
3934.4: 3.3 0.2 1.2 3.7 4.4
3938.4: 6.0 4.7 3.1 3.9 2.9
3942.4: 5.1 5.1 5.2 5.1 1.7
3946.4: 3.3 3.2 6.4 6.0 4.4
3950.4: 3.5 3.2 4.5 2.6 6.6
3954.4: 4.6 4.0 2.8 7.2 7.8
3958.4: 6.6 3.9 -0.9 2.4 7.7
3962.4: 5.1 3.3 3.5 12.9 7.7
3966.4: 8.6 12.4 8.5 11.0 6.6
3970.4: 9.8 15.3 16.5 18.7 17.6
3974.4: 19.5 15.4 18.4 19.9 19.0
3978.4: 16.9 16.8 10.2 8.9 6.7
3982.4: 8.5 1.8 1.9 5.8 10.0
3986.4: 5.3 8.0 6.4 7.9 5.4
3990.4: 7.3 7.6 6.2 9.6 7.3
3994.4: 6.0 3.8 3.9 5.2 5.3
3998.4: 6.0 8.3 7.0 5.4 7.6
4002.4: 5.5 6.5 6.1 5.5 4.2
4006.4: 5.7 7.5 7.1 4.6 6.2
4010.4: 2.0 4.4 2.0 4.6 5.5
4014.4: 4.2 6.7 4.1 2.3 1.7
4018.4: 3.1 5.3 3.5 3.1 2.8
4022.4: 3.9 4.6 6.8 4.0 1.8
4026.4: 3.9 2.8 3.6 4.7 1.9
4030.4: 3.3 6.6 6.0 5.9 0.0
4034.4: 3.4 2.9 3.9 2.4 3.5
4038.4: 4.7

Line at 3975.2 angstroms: Lyman alpha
